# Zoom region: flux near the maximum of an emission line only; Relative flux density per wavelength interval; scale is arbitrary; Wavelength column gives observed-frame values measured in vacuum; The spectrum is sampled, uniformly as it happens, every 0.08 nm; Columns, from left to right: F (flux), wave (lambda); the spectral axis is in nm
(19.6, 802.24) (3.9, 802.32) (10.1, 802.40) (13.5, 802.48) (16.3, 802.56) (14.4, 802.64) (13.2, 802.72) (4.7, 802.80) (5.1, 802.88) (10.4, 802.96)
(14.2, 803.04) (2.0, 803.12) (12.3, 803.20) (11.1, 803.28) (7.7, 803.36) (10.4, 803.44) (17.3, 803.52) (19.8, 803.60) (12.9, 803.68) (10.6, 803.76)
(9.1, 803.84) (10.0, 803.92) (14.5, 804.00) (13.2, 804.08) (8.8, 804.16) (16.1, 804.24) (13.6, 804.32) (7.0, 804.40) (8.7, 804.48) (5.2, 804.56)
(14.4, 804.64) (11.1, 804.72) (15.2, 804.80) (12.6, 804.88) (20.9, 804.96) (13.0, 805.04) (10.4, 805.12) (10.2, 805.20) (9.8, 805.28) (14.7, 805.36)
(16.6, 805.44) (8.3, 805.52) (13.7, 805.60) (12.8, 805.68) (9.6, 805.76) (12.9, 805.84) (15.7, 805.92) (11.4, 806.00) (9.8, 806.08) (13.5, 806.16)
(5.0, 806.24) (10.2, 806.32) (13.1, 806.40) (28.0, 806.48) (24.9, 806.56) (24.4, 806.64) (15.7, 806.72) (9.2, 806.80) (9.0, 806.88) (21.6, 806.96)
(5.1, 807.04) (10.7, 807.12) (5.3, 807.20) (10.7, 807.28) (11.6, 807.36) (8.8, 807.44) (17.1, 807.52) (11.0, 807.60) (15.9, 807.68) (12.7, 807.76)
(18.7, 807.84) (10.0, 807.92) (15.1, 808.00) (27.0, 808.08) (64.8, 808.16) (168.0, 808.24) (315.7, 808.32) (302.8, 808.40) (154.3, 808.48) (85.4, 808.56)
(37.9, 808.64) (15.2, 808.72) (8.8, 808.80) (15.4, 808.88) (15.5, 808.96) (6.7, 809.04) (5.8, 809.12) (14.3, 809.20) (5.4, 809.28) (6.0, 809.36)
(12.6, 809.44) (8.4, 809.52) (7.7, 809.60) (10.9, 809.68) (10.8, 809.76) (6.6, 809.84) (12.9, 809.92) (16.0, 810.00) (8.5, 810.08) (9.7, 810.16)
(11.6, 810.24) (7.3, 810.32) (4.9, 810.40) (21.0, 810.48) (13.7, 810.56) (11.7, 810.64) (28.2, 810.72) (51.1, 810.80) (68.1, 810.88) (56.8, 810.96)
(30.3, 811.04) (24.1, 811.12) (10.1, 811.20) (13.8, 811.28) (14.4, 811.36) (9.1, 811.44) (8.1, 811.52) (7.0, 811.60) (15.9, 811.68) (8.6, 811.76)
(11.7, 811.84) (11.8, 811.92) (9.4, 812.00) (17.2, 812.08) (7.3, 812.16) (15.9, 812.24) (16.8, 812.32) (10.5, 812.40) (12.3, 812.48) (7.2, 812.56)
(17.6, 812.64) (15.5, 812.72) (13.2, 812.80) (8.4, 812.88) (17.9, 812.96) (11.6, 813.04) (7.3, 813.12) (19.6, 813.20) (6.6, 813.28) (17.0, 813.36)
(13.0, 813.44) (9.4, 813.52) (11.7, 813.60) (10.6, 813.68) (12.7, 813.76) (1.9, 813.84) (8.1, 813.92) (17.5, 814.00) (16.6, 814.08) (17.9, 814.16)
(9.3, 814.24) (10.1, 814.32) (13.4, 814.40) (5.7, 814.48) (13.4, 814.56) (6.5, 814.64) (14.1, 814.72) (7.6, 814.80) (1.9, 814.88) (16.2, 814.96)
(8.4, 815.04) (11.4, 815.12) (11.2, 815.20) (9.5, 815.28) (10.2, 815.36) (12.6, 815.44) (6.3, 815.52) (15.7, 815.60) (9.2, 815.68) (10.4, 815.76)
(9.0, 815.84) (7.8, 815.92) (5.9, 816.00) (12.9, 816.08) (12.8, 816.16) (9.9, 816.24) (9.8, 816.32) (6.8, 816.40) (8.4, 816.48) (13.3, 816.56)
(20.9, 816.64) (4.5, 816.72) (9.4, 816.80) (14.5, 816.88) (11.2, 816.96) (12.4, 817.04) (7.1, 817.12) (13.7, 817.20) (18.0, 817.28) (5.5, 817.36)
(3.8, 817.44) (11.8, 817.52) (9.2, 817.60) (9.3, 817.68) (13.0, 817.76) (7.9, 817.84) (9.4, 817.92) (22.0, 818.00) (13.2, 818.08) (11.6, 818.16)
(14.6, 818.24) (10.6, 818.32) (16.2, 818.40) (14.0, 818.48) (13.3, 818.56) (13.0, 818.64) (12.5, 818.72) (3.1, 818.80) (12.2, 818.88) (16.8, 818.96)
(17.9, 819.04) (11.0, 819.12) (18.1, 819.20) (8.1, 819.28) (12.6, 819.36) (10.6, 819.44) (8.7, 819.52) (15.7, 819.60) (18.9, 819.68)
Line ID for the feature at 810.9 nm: [N II]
